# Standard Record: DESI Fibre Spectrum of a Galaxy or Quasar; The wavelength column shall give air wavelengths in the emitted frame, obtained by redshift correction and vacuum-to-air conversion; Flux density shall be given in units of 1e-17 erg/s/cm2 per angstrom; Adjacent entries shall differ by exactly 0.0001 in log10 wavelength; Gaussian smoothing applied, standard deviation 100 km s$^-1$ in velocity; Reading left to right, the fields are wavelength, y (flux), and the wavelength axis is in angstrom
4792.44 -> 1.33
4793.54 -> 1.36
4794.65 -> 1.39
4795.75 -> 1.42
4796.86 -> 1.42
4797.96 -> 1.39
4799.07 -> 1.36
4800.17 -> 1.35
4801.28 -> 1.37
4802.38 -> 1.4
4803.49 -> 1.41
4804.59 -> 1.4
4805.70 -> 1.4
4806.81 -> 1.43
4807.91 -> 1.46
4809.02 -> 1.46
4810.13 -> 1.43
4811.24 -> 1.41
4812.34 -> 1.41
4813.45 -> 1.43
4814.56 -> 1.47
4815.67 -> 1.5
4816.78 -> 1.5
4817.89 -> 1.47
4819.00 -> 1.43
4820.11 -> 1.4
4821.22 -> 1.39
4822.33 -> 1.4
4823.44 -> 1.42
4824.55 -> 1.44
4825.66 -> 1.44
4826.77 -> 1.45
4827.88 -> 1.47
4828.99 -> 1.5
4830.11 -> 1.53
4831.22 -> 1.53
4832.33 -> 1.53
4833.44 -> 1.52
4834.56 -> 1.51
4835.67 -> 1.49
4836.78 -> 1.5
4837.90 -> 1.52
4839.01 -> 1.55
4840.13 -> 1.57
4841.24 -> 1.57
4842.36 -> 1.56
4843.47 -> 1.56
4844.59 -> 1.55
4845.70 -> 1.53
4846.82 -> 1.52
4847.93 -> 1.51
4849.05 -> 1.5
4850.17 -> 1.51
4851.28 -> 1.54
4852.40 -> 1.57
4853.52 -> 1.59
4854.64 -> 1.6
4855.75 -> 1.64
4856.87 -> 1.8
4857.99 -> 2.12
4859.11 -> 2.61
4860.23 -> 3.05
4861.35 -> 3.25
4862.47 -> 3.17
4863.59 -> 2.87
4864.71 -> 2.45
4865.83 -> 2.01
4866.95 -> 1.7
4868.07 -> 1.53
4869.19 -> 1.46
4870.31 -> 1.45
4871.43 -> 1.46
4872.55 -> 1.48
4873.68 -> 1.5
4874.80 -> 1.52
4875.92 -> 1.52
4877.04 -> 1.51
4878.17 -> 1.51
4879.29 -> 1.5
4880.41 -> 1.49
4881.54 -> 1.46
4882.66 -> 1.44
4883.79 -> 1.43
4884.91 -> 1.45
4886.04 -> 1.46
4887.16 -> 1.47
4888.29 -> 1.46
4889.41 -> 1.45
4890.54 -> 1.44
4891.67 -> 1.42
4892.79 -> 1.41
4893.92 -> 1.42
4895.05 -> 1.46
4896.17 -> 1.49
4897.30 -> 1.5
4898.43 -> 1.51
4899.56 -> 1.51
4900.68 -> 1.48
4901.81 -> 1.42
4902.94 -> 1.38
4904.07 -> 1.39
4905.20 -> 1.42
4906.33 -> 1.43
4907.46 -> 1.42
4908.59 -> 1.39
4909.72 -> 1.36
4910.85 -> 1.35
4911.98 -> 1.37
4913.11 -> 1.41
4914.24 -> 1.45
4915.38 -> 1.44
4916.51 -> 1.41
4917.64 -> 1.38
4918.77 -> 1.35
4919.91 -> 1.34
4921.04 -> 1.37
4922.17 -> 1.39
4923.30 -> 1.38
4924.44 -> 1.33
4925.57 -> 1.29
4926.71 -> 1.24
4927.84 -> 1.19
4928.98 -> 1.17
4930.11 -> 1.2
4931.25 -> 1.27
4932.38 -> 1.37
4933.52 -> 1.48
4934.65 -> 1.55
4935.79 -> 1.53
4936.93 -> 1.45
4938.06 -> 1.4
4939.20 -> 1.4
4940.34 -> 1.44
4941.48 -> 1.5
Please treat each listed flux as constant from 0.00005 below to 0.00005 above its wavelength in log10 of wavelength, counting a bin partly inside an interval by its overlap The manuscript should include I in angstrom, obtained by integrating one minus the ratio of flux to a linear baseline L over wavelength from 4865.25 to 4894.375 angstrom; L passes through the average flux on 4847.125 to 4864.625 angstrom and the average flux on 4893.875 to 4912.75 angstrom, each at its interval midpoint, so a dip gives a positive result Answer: 4.2 angstrom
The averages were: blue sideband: 2.09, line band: 1.5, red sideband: 1.43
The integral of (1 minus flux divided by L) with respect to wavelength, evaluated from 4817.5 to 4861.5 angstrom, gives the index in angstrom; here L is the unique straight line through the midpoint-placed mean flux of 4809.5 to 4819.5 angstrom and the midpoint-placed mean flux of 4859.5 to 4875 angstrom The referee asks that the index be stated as 3.2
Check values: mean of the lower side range 1.45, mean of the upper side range 2.08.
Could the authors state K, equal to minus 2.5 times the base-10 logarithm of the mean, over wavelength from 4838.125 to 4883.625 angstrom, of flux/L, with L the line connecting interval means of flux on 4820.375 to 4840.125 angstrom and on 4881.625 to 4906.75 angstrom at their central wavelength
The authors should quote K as -0.200 mag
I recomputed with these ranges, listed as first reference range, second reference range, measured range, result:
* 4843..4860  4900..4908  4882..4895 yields 0.5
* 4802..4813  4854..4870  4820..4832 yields 1.7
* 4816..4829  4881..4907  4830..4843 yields -0.8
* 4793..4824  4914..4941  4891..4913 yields -0.8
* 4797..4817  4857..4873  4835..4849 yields 2.6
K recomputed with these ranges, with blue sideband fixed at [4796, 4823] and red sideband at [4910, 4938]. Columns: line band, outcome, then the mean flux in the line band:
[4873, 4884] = -0.077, 1.49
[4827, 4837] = -0.073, 1.51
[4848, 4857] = -0.132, 1.58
